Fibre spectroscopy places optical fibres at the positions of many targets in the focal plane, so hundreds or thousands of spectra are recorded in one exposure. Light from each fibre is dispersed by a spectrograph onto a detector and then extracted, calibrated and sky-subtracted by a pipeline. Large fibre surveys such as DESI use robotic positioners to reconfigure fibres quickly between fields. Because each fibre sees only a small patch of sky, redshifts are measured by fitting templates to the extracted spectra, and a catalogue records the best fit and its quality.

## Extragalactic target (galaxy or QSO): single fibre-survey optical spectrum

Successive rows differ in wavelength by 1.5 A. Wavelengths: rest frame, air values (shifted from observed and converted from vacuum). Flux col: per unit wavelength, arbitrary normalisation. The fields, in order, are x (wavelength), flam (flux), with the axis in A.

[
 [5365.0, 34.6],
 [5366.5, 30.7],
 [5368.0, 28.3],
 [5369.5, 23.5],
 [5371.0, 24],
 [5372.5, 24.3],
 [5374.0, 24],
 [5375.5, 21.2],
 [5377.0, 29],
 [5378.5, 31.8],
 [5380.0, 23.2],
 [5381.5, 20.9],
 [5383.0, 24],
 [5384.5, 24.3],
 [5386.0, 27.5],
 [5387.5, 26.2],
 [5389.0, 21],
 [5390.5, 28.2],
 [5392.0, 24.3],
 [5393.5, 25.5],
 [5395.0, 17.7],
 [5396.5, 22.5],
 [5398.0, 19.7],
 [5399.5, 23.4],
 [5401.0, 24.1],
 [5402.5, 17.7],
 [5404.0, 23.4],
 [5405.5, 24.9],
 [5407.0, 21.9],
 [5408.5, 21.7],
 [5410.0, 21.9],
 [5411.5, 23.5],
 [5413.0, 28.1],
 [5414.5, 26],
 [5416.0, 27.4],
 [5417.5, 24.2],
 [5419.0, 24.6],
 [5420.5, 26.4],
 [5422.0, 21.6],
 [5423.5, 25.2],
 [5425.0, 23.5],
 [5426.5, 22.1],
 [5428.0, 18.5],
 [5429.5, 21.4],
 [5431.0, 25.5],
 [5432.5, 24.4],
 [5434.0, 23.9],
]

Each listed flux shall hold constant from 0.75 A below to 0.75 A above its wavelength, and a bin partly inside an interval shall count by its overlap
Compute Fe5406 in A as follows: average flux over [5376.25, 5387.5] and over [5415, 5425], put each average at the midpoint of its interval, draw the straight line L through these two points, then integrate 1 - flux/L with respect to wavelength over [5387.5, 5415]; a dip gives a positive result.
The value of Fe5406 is 2.4 A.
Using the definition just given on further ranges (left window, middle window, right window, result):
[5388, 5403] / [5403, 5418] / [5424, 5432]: -1.15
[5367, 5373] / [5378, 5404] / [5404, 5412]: 0.42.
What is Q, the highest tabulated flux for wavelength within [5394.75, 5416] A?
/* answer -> 28.1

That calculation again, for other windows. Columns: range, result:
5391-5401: 25.5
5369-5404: 31.8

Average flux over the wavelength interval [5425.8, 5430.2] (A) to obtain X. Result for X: 20.6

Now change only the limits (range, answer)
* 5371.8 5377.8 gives 24.7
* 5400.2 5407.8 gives 22.4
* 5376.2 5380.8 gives 27.8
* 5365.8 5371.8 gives 26.6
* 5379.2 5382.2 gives 22.2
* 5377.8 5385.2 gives 24.8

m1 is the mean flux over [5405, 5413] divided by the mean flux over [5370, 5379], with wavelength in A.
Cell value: 0.9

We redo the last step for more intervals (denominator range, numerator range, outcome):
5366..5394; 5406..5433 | 0.94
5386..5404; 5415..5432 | 1.03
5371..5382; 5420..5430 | 0.91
